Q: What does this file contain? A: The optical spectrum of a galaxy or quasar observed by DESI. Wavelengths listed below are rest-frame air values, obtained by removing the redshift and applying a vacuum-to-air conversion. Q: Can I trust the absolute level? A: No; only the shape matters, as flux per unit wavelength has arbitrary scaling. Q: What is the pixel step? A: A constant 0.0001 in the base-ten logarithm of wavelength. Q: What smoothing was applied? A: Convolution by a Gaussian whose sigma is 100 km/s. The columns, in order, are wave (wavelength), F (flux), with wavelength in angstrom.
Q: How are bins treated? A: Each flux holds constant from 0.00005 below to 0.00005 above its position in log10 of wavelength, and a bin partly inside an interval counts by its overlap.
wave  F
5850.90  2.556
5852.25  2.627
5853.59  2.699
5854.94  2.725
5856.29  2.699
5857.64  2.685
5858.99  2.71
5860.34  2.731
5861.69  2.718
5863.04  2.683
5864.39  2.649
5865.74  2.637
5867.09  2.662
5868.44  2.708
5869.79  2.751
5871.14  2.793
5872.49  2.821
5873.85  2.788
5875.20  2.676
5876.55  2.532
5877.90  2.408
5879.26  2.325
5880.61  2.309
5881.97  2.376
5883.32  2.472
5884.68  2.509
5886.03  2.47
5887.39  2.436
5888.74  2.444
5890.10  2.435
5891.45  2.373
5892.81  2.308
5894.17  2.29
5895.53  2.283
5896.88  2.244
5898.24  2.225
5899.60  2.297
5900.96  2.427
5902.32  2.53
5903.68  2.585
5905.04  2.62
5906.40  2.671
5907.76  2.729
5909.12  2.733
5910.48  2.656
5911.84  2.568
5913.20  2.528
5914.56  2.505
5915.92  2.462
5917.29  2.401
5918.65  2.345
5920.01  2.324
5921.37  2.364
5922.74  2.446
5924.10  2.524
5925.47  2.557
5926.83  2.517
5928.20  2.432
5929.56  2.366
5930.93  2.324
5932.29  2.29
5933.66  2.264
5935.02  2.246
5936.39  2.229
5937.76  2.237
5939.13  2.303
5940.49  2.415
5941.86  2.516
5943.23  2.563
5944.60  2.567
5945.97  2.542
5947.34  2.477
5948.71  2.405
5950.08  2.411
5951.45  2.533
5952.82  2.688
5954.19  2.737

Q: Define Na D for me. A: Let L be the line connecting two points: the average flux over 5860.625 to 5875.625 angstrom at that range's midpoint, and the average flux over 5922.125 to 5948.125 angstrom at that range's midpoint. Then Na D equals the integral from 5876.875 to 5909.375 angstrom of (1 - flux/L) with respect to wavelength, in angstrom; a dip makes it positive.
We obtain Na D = 2.1 angstrom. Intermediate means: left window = 2.72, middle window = 2.43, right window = 2.41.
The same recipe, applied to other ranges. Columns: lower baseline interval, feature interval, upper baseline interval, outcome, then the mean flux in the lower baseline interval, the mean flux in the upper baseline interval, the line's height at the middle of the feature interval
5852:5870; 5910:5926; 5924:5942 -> -0.3 angstrom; 2.69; 2.36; 2.43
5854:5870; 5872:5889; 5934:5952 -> 0.8 angstrom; 2.69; 2.41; 2.63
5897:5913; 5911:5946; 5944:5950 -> 1.3 angstrom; 2.54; 2.49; 2.51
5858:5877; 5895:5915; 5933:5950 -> 0.3 angstrom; 2.71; 2.4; 2.55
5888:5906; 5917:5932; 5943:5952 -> 0.2 angstrom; 2.39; 2.5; 2.45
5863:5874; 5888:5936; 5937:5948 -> 2.3 angstrom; 2.72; 2.45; 2.56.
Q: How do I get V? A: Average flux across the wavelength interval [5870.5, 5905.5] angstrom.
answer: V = 2.46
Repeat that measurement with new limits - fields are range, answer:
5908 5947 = 2.44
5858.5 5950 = 2.49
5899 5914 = 2.58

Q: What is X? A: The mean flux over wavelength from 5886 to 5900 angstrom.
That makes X 2.34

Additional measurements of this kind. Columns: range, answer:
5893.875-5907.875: 2.44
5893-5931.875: 2.46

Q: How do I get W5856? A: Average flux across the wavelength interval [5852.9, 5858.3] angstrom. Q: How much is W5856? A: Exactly 2.7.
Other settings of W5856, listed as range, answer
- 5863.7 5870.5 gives 2.68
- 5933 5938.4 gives 2.24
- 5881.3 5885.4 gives 2.46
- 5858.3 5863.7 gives 2.71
